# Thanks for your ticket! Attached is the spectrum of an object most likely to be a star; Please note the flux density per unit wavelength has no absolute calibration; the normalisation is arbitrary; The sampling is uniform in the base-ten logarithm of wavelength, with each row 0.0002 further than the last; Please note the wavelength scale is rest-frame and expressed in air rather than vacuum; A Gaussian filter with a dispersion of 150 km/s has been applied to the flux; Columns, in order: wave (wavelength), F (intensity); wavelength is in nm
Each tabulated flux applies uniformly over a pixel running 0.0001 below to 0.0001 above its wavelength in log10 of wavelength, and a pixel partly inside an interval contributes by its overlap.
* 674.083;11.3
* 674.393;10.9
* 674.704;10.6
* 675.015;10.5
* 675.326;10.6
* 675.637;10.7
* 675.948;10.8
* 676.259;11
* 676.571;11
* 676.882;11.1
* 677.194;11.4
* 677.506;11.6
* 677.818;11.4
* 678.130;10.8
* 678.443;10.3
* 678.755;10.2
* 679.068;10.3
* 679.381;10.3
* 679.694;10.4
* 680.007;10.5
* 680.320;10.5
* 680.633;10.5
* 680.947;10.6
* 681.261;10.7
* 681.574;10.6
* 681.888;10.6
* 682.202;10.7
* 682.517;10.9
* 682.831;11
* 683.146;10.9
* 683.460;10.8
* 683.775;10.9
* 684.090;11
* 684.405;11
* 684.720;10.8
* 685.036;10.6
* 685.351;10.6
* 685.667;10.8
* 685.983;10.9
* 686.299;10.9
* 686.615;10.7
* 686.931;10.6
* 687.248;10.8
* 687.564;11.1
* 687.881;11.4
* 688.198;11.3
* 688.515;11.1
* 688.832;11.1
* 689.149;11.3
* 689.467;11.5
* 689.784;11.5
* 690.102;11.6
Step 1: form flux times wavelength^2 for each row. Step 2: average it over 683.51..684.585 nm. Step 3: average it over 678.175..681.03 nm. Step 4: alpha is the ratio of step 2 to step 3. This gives 1.1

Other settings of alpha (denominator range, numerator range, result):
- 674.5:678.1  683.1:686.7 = 1.01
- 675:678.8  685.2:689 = 1.03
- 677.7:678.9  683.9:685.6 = 1.03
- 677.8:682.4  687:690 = 1.09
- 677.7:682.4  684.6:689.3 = 1.06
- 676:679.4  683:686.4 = 1.02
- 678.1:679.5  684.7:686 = 1.06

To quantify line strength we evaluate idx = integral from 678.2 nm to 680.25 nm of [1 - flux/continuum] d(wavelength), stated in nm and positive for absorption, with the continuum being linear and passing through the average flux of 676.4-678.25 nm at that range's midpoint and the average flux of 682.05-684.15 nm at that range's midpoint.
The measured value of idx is 0.14 nm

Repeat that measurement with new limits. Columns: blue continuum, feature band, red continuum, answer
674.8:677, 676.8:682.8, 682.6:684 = 0.08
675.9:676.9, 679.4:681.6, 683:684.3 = 0.08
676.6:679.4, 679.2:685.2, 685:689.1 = 0.11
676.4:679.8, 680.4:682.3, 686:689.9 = 0.05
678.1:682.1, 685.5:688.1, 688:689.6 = 0.04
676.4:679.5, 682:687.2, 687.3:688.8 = 0.12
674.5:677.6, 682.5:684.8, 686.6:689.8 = 0.03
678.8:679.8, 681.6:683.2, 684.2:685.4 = -0.03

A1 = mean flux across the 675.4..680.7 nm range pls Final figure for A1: 10.8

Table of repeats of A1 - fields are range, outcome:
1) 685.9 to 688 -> 10.9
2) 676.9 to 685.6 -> 10.7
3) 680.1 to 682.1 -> 10.6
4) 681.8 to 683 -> 10.8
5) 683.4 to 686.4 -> 10.8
